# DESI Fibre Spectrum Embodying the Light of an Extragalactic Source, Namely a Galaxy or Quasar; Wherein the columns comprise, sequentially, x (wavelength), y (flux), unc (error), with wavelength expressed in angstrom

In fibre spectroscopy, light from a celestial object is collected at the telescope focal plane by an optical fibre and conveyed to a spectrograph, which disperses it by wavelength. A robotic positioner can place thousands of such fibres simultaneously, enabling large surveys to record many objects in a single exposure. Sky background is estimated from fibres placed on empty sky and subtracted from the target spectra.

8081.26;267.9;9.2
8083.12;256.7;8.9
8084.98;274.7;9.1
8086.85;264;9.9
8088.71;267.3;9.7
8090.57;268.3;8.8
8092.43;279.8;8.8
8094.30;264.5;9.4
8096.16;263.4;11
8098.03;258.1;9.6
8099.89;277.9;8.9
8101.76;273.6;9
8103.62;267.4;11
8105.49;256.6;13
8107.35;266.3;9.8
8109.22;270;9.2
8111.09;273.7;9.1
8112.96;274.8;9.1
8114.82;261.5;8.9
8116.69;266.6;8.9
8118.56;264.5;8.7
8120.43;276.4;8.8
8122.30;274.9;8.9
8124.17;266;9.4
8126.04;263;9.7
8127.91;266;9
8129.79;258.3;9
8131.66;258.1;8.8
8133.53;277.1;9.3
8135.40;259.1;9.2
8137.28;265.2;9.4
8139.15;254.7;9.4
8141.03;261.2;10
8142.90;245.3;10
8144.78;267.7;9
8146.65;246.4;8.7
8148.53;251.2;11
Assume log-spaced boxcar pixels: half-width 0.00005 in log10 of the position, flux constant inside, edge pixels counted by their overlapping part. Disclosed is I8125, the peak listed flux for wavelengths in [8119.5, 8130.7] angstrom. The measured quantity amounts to 276.4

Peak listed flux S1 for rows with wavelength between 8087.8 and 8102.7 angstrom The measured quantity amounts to 279.8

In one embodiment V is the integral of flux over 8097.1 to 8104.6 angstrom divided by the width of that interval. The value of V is 269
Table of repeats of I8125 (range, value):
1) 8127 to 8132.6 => 266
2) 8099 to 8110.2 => 277.9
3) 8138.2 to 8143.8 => 261.2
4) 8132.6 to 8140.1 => 277.1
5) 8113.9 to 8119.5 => 266.6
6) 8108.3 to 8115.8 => 274.8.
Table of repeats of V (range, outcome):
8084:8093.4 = 271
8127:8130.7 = 262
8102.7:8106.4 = 262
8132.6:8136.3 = 268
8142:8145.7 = 256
